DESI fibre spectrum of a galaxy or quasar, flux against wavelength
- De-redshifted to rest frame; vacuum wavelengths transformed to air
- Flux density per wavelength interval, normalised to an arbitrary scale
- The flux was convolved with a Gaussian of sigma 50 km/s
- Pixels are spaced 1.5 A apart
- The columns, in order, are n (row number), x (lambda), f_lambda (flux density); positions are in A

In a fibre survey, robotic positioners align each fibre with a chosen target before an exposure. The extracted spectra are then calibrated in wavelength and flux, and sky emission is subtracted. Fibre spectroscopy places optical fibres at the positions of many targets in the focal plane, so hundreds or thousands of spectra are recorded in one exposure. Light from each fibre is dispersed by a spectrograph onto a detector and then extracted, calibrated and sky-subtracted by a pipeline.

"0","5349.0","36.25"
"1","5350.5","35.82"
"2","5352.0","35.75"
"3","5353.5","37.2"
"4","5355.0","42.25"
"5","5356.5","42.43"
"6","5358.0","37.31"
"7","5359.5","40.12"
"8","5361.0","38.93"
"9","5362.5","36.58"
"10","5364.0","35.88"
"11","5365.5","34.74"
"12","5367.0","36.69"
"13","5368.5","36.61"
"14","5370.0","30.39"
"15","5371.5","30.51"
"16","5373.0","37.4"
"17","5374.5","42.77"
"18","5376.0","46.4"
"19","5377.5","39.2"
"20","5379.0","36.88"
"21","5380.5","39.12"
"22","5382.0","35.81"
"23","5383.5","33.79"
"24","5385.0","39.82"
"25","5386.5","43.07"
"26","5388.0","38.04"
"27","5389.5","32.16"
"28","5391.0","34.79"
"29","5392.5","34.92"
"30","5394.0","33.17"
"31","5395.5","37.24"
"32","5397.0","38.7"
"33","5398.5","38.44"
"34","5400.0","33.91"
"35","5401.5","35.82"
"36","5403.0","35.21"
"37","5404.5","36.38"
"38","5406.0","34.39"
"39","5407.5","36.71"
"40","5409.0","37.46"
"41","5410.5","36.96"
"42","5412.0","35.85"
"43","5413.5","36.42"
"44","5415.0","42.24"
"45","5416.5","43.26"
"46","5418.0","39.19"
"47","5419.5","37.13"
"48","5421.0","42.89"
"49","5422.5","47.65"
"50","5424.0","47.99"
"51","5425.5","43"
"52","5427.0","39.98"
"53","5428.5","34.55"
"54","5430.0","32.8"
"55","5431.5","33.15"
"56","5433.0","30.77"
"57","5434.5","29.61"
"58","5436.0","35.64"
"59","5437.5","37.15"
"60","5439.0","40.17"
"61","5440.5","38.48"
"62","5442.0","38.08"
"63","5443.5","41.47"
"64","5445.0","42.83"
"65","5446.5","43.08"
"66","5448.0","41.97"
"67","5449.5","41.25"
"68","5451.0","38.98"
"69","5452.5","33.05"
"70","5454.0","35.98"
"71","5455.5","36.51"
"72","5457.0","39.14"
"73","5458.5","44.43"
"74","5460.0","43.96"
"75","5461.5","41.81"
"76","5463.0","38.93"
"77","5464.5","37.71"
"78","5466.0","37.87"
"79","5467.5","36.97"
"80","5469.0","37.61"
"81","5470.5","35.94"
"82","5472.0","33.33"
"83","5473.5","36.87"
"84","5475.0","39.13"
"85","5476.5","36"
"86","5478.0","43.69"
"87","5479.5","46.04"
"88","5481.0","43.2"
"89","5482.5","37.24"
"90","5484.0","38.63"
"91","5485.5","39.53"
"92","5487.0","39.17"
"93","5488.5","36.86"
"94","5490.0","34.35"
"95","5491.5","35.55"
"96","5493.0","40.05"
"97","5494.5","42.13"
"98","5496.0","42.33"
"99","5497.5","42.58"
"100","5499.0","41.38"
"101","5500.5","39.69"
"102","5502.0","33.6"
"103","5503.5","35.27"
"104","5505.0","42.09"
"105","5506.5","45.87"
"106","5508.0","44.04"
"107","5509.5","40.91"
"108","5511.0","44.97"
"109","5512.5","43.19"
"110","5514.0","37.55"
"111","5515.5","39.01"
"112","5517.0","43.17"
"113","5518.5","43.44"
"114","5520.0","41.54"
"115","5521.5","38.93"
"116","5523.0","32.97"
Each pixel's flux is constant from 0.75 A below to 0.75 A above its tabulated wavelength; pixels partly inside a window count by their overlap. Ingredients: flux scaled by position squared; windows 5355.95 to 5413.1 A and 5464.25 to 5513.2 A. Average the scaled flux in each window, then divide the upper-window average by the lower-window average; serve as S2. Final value 1.1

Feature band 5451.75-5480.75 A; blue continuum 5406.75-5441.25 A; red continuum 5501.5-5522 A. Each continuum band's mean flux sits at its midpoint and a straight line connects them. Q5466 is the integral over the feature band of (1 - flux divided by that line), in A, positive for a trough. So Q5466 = 0.6 A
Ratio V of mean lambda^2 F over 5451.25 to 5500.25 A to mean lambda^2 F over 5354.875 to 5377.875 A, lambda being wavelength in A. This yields 1.07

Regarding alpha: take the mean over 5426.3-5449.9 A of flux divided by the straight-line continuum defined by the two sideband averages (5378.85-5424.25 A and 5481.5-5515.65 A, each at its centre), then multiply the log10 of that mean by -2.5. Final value 0.03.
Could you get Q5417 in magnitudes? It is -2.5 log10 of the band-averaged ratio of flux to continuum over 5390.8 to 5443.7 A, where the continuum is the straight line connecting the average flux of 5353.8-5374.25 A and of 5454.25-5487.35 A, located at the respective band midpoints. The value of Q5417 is 0.02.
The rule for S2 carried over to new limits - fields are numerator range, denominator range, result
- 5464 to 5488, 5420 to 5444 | 1.03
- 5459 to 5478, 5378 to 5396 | 1.08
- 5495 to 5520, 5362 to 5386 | 1.17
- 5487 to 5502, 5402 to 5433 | 1.05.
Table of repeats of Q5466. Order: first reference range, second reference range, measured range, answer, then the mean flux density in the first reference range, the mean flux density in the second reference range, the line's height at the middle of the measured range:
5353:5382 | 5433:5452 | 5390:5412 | 1.3 A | 37.9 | 38.7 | 38.2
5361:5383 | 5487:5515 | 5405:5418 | 0.0 A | 37.1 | 40.1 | 38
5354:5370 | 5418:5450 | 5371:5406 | 1.0 A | 37.8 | 39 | 38.2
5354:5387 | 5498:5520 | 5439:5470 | 0.3 A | 38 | 41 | 39.8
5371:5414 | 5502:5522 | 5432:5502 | 1.6 A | 37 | 41.3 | 39.7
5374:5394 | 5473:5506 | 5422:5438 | 0.5 A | 38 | 39.4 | 38.6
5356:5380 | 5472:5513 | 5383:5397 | 0.6 A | 37.6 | 40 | 38.1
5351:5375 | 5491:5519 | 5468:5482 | 0.4 A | 37.2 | 40.9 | 40.1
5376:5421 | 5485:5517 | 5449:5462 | -0.2 A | 37.4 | 40.1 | 38.9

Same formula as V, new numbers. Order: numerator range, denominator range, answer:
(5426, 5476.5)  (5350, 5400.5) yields 1.04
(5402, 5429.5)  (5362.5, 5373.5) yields 1.15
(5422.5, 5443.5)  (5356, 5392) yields 1.03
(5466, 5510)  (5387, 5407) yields 1.14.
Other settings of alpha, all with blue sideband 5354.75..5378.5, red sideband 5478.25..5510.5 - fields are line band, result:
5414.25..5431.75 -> -0.04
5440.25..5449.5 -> -0.05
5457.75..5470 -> -0.01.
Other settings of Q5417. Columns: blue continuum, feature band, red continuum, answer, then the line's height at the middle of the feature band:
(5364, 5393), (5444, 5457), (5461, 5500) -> -0.02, 38.4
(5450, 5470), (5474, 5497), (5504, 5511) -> 0.04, 41.1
